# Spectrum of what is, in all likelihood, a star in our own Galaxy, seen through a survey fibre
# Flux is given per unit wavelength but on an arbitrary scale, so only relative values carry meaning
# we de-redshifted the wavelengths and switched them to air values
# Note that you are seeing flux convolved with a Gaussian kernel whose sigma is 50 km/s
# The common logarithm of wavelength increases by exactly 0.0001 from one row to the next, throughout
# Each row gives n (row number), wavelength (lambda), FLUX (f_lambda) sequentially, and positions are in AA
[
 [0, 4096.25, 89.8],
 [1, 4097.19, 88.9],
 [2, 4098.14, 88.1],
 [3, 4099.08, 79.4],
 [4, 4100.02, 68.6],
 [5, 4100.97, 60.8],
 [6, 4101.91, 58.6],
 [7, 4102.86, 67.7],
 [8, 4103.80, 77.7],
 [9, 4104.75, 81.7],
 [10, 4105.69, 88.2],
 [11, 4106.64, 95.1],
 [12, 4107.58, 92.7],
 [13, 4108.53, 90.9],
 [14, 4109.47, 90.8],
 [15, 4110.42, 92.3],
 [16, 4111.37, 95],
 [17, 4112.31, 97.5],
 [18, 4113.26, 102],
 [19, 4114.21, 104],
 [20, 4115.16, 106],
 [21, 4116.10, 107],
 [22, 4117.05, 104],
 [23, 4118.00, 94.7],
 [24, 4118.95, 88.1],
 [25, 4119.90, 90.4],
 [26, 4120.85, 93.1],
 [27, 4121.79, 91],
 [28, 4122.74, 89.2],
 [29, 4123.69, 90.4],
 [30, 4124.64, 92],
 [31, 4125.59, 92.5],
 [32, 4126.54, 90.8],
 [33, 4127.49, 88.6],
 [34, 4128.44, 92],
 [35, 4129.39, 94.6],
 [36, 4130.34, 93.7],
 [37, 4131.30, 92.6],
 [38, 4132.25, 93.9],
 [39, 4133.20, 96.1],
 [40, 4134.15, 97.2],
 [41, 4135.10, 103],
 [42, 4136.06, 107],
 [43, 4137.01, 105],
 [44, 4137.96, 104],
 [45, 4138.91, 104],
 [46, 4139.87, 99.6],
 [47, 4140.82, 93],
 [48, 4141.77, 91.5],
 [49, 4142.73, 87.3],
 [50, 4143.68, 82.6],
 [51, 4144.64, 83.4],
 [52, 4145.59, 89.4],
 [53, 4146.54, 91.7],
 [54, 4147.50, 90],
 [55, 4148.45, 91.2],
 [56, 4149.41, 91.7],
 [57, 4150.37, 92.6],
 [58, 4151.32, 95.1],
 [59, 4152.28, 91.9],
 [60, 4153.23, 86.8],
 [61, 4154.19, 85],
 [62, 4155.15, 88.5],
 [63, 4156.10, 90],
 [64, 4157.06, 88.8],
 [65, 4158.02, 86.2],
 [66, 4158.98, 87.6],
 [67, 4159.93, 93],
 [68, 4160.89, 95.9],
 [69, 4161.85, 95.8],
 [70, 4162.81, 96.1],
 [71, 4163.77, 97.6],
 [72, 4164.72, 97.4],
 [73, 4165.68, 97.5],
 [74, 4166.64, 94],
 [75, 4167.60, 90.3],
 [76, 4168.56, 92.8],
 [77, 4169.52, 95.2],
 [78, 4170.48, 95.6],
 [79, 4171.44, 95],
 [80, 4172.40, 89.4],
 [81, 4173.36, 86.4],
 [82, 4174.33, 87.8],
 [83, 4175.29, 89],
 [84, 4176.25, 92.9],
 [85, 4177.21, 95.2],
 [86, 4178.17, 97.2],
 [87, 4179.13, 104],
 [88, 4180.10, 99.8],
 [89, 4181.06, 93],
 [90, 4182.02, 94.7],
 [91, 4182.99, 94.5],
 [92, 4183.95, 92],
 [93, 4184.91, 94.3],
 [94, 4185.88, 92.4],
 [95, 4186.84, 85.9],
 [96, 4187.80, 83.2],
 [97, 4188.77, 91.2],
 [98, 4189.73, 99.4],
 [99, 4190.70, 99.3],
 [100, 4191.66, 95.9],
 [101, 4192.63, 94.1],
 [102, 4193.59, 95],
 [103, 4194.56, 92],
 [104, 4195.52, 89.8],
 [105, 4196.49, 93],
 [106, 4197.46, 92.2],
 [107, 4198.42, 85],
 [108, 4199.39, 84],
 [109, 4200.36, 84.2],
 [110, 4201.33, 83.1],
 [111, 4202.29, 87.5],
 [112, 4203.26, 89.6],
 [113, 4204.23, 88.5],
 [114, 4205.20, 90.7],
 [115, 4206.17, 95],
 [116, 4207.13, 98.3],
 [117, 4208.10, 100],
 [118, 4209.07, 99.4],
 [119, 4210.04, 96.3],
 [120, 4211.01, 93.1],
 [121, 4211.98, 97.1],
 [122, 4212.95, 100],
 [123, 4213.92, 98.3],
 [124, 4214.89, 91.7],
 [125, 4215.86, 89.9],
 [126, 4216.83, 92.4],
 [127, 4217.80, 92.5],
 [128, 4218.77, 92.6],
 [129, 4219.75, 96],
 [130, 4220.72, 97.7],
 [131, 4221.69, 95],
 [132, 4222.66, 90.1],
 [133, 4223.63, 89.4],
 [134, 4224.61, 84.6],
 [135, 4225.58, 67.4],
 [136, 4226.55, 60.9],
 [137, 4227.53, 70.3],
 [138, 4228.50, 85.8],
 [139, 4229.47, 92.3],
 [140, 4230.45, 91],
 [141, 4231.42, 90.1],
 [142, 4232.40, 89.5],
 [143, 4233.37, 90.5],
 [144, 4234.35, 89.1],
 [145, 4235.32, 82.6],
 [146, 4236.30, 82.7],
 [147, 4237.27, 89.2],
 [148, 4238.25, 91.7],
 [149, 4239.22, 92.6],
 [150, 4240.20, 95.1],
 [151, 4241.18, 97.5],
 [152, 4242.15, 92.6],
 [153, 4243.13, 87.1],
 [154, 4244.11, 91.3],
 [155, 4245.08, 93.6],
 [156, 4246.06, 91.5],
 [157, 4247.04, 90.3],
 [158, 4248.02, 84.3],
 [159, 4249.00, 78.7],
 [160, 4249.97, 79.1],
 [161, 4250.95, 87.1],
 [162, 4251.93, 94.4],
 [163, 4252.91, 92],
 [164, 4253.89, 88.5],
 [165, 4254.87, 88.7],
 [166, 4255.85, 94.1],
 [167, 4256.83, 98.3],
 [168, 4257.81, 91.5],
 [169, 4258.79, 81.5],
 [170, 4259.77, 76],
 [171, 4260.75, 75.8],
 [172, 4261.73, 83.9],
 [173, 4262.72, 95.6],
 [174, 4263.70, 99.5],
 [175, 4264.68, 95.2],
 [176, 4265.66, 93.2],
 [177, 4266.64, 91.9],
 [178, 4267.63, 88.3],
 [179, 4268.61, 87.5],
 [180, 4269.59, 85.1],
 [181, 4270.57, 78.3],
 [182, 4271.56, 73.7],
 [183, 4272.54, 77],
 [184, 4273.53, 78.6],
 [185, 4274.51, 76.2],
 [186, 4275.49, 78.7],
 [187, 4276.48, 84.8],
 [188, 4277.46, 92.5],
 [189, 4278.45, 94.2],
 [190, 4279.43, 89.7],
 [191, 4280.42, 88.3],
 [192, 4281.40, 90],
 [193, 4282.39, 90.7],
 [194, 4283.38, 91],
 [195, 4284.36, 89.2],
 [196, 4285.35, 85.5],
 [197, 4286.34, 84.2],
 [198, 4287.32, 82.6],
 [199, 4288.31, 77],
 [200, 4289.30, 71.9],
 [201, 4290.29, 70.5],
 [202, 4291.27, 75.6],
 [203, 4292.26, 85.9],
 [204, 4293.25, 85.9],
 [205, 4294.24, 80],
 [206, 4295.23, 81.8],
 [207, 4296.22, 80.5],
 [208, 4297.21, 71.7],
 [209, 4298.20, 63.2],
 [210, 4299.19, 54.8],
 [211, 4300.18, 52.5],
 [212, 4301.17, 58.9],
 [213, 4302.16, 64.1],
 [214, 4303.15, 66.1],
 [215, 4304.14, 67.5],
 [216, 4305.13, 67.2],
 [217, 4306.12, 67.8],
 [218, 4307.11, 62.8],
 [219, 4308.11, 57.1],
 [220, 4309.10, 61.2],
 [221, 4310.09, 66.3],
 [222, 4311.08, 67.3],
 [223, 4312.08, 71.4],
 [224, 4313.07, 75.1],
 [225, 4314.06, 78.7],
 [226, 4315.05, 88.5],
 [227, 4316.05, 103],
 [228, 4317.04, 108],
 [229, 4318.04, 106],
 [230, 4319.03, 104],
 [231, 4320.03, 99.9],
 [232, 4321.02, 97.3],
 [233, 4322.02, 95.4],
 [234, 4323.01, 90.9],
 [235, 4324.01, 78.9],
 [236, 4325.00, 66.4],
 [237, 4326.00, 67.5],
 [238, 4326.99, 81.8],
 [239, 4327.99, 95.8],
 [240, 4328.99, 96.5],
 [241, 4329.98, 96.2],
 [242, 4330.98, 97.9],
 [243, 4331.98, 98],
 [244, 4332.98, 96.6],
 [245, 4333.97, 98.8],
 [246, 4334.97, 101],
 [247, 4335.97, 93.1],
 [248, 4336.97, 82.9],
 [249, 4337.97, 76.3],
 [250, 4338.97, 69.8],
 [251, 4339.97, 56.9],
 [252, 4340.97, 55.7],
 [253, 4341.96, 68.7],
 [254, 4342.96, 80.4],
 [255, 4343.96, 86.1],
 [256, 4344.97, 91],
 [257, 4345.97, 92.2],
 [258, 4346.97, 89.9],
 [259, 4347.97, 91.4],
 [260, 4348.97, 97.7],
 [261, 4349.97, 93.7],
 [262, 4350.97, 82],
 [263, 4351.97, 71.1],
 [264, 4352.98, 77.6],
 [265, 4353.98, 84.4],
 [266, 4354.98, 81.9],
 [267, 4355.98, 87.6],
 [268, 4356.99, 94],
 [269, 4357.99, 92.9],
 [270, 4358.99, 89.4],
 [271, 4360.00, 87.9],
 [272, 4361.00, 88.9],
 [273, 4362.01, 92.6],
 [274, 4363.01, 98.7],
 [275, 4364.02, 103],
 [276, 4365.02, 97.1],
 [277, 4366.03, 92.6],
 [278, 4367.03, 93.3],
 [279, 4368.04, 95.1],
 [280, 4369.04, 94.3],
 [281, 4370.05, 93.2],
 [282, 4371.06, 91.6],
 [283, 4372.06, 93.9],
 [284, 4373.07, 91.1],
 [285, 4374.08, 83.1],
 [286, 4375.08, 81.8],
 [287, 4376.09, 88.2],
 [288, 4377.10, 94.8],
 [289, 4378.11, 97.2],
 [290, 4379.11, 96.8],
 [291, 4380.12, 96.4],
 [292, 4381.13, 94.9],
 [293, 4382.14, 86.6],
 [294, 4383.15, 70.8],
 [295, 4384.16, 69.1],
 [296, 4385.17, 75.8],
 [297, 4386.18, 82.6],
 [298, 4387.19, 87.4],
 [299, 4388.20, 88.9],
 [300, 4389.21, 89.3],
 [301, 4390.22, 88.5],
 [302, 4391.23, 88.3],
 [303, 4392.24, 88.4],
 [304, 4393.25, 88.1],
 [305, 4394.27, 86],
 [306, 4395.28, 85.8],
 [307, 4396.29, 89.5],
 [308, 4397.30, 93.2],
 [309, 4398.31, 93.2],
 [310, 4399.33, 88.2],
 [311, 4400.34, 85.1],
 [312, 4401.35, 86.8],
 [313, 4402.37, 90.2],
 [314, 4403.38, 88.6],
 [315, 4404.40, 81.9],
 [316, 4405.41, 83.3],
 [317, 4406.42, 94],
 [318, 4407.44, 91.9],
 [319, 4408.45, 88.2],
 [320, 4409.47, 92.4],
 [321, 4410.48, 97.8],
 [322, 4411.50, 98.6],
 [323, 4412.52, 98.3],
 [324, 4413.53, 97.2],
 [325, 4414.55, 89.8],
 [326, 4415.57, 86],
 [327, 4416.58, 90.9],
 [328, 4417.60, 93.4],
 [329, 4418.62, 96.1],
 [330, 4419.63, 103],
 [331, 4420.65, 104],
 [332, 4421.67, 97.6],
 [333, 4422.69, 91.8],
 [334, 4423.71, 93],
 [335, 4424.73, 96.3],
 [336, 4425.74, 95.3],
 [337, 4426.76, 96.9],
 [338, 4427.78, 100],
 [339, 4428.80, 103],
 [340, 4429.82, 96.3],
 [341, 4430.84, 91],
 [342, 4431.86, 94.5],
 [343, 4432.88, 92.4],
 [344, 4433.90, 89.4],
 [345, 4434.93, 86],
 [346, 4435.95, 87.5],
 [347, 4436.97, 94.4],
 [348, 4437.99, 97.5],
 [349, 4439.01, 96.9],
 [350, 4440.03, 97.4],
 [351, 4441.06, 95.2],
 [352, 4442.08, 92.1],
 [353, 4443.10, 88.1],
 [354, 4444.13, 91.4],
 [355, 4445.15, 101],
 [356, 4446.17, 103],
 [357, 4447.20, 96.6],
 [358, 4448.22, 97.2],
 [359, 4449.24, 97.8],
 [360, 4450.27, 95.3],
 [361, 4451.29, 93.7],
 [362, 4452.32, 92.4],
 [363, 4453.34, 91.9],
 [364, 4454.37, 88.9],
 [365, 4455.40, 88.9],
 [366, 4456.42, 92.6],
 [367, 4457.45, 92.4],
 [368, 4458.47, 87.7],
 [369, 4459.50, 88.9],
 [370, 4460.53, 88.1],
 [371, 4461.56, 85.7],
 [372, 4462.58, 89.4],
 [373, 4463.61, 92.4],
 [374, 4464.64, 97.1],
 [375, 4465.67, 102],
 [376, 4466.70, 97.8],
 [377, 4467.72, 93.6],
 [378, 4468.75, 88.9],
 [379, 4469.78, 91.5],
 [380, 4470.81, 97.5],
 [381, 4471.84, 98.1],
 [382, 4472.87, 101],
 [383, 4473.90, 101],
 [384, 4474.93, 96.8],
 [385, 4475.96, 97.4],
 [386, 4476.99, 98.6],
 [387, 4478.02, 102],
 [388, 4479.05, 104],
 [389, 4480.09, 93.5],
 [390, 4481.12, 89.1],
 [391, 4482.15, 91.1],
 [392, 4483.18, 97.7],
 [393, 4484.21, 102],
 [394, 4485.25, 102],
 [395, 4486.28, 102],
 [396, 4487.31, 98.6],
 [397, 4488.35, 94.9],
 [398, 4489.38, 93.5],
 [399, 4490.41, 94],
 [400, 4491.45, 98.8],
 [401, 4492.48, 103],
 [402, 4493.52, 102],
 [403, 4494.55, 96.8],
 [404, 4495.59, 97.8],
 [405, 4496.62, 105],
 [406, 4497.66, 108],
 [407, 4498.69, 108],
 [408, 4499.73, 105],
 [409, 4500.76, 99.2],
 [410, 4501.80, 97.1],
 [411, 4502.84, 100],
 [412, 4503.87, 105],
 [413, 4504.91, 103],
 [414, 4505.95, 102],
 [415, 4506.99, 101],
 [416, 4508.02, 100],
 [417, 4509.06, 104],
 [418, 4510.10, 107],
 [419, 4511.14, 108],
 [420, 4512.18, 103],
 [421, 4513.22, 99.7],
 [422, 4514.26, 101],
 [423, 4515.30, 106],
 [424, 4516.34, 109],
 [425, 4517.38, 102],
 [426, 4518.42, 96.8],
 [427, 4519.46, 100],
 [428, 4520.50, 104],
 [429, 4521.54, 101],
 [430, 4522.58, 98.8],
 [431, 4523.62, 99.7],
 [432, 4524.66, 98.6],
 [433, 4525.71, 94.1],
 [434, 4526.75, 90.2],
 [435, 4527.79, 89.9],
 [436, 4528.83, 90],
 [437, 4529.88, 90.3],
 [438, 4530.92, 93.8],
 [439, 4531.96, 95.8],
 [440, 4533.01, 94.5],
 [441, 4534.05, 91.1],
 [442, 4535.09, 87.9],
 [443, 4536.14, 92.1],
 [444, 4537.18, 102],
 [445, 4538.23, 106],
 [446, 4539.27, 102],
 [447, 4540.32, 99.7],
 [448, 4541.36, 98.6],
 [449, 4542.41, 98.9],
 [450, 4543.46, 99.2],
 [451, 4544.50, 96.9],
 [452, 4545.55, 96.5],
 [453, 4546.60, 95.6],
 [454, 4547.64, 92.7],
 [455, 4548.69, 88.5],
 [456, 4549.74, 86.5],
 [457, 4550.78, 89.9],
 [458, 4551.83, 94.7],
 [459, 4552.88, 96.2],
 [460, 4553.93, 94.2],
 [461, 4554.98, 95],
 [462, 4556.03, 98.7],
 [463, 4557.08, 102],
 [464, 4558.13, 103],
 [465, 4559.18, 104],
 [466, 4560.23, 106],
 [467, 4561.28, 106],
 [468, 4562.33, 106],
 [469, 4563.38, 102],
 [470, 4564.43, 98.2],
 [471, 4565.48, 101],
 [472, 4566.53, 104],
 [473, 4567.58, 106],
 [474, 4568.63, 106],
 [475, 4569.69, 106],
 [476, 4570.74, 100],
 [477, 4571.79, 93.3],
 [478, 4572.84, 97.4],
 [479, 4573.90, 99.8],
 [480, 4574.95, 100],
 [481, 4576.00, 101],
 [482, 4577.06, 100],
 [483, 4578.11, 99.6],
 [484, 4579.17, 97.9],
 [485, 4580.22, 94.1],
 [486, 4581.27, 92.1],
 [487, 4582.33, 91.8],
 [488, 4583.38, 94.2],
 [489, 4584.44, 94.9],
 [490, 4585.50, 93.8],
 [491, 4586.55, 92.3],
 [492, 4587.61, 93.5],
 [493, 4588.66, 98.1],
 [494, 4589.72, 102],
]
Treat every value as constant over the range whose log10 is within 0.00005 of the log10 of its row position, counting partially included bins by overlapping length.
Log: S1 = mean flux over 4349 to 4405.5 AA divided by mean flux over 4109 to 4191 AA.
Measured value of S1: 0.9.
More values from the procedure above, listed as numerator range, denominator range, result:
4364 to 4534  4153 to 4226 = 1.03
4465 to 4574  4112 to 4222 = 1.06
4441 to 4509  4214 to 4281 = 1.10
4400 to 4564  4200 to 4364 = 1.13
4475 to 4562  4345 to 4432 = 1.09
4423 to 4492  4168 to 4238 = 1.04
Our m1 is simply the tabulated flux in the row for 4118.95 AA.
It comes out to 88.1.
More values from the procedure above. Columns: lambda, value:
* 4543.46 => 99.2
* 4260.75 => 75.8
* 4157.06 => 88.8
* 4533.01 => 94.5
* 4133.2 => 96.1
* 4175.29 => 89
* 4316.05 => 103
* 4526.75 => 90.2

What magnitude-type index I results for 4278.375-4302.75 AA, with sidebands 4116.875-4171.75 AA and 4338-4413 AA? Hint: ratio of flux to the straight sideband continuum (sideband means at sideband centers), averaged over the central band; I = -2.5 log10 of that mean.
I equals 0.15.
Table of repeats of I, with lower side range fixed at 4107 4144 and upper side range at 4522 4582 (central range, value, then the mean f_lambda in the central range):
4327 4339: 0.048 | 92.3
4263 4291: 0.132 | 85.2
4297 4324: 0.249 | 76.7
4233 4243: 0.067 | 90.2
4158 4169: 0.018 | 94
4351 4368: 0.083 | 89.5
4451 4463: 0.083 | 90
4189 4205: 0.059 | 90.8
